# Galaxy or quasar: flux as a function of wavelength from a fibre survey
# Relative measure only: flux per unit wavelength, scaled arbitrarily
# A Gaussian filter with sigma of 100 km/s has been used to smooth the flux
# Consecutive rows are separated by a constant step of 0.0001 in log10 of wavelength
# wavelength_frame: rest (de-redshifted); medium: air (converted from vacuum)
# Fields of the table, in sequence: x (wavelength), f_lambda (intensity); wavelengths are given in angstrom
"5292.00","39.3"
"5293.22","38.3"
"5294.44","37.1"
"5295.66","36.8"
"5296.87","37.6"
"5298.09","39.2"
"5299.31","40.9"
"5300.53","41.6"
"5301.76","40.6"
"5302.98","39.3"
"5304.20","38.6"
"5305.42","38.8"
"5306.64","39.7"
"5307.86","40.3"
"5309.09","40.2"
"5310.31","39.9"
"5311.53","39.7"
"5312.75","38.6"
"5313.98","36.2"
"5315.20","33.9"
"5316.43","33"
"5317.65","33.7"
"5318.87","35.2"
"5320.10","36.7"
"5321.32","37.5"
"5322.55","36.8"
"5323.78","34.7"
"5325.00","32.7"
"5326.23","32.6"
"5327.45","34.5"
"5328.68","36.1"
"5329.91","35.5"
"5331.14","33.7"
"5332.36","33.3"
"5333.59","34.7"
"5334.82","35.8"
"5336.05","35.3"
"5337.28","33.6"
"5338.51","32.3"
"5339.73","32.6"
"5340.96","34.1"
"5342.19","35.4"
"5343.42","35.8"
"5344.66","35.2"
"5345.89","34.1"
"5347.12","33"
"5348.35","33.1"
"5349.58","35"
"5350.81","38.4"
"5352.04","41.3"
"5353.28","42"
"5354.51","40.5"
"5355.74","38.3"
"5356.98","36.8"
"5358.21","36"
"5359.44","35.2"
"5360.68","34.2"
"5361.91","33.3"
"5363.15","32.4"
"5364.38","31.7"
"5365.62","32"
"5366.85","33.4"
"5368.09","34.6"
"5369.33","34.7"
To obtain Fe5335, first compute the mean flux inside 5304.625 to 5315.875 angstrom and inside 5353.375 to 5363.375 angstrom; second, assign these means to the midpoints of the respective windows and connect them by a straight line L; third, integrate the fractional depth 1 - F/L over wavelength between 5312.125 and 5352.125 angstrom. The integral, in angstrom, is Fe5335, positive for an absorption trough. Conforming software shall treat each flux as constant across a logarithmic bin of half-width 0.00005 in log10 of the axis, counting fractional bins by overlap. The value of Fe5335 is 2.8 angstrom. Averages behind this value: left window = 38.6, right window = 36.3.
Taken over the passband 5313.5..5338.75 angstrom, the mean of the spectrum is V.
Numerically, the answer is 34.7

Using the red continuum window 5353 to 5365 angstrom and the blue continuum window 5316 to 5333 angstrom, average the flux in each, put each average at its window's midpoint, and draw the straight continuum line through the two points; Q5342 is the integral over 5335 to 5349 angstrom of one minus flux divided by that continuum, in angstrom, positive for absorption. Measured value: 0.48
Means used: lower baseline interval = 34.7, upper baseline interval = 35.9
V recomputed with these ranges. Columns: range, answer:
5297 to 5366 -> 36.2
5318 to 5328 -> 35.1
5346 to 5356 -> 37.5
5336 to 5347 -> 34.2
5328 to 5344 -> 34.5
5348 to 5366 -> 36.1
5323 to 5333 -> 34.2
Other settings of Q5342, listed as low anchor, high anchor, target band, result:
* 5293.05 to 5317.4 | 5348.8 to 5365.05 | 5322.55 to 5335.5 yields 1.1 angstrom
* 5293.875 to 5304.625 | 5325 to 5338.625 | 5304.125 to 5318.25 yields -0.1 angstrom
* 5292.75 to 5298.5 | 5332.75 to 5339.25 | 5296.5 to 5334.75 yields -0.9 angstrom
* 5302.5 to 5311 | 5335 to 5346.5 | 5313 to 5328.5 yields 1.0 angstrom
